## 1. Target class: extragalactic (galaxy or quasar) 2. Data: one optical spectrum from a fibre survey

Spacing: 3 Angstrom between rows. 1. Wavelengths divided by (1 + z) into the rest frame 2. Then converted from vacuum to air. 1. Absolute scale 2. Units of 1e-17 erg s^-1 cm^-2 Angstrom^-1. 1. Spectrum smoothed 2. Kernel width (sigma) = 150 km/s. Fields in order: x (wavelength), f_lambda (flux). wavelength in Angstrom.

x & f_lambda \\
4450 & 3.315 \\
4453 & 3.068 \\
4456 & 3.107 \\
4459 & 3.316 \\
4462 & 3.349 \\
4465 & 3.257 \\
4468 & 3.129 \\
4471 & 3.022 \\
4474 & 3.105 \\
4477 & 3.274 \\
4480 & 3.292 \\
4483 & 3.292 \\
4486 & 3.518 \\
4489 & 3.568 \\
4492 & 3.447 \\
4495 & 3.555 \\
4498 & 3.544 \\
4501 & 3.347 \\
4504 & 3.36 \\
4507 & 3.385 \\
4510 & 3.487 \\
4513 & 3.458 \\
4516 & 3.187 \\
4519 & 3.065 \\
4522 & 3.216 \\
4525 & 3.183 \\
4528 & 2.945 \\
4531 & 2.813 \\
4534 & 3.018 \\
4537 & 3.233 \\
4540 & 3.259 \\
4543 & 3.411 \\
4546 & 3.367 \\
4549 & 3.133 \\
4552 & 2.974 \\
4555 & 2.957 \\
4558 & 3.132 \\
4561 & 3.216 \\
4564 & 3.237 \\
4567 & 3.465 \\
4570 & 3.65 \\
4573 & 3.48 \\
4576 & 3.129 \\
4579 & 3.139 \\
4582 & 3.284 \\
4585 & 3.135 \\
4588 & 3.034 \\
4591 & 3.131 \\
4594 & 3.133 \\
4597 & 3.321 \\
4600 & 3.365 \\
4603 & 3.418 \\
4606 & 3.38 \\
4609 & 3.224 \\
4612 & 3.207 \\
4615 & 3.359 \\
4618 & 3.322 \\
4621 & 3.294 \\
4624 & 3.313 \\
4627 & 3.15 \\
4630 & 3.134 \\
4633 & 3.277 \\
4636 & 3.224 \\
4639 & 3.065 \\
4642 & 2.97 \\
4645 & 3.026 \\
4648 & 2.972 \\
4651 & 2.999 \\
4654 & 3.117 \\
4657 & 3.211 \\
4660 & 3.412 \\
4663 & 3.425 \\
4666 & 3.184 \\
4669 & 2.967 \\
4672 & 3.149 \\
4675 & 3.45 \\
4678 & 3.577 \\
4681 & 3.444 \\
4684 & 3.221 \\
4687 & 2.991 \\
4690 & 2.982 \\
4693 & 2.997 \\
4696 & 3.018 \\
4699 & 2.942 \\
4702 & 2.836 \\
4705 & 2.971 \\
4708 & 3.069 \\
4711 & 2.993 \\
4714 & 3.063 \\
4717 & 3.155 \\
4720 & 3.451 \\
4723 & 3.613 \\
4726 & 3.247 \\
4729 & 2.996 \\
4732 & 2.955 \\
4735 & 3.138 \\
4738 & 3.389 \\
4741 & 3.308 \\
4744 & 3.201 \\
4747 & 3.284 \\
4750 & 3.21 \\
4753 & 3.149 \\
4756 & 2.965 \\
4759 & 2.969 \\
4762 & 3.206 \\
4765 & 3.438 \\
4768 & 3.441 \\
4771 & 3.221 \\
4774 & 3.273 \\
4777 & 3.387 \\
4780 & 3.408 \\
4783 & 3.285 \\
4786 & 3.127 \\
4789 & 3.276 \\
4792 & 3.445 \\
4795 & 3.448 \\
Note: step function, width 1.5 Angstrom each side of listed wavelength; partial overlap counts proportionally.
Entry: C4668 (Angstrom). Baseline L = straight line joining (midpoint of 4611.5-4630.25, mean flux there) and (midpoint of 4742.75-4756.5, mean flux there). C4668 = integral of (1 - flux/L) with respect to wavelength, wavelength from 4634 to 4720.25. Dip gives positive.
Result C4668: 2.6 Angstrom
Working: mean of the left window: 3.26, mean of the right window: 3.18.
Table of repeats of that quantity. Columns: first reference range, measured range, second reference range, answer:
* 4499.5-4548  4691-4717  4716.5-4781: 1.98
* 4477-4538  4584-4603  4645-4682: 0.31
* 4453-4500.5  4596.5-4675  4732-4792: 1.43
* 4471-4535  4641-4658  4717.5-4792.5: 1.14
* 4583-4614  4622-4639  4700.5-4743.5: 0.05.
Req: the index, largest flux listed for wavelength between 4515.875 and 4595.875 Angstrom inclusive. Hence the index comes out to 3.65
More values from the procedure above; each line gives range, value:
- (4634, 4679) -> 3.577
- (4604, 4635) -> 3.38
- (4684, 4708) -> 3.221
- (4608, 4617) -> 3.359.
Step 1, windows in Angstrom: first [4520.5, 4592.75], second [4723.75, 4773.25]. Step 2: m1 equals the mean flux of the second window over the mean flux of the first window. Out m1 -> 1.00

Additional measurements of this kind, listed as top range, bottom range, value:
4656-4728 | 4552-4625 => 0.98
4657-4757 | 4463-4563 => 0.98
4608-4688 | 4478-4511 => 0.94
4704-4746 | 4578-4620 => 0.98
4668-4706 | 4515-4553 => 0.99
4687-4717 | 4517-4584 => 0.94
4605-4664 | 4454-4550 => 0.98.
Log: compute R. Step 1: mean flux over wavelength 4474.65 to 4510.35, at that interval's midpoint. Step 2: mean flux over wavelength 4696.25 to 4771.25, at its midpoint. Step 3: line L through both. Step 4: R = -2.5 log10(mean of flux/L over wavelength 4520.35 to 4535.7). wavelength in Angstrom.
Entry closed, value 0.11 mag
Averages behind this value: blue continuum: 3.41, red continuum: 3.17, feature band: 3.04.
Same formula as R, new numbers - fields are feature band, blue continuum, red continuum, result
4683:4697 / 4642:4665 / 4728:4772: 0.05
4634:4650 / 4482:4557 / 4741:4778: 0.07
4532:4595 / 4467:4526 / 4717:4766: 0.03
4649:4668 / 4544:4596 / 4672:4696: 0.00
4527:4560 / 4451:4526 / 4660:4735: 0.05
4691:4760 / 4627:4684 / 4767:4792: 0.05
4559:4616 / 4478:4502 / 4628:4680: 0.00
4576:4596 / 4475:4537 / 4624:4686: 0.03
